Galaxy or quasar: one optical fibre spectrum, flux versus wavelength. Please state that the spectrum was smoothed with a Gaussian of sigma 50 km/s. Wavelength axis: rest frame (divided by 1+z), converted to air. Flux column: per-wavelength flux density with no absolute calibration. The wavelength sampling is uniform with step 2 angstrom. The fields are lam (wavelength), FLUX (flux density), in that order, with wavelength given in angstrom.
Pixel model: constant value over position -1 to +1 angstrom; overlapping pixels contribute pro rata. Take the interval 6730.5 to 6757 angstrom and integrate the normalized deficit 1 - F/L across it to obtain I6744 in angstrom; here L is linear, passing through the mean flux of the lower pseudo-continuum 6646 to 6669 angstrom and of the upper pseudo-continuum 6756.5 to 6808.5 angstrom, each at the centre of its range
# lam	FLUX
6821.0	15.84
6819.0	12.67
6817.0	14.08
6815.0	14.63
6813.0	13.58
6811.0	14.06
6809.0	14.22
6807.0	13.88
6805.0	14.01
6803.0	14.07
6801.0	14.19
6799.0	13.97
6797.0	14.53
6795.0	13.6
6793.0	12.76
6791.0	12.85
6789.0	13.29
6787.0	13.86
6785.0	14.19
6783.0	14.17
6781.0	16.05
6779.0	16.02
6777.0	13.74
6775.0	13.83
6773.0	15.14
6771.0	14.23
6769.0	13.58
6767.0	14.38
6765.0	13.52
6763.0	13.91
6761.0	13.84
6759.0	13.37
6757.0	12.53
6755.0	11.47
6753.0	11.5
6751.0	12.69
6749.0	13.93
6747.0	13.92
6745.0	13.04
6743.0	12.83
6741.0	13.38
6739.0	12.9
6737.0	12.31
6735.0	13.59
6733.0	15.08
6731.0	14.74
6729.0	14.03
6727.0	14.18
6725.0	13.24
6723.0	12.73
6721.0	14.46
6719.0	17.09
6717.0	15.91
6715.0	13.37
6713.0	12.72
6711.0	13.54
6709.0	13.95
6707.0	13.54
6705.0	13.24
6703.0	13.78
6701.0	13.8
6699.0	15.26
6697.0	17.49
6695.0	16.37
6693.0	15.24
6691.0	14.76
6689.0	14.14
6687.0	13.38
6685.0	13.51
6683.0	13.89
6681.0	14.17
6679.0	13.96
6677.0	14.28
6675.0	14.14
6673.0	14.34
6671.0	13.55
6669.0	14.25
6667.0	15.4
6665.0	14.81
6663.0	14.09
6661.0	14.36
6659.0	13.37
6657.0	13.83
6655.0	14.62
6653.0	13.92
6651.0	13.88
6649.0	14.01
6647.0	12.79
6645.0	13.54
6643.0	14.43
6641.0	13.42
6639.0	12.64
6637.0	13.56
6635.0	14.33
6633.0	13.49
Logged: 1.7 angstrom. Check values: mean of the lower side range 14.1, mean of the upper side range 14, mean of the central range 13.1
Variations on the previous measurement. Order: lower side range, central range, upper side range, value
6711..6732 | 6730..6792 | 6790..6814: 1.5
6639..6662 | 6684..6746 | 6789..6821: -1.4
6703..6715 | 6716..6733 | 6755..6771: -1.4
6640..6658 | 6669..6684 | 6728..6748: -0.3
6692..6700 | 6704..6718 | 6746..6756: 1.3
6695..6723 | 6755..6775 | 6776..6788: 1.2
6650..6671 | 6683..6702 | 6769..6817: -0.9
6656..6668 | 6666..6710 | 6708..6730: -0.5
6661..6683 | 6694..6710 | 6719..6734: -0.5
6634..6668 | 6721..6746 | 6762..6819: 0.8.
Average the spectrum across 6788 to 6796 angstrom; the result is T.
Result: 13.1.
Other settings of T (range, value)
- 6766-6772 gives 14.1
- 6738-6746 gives 13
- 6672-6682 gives 14.2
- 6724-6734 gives 14.3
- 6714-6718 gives 14.6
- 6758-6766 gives 13.7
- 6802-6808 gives 14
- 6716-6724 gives 15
